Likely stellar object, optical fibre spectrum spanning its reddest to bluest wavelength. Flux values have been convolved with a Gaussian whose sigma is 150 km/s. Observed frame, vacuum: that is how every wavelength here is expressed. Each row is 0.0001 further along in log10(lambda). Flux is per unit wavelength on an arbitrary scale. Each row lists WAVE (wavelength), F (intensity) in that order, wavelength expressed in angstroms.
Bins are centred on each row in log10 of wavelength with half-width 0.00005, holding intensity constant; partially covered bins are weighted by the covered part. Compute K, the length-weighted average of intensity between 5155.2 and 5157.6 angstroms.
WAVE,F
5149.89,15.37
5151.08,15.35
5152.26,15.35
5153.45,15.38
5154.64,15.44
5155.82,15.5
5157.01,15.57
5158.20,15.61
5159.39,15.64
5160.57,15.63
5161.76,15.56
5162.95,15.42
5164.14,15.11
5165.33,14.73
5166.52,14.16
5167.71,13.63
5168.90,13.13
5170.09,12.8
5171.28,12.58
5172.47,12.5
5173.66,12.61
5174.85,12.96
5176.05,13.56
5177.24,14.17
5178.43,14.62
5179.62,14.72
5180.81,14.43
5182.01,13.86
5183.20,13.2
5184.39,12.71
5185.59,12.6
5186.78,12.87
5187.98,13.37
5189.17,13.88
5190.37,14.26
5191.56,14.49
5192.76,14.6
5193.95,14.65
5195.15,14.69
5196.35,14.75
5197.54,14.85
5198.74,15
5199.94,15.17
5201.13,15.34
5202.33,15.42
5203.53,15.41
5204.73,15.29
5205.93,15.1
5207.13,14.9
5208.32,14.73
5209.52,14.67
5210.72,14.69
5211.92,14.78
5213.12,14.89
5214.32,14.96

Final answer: 15.6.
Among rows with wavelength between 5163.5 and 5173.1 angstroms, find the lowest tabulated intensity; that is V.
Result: 12.5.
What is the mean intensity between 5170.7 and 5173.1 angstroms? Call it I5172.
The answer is 12.6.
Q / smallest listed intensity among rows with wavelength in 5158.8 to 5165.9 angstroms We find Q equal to 14.73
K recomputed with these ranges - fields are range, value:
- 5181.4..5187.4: 13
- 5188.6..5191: 14.1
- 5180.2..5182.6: 14.1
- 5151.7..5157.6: 15.4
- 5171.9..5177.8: 13.1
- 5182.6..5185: 13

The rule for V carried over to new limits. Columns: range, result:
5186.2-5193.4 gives 12.87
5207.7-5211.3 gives 14.67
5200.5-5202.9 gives 15.34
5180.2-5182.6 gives 13.86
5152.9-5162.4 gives 15.38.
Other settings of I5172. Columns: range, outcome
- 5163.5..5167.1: 14.7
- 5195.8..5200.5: 14.9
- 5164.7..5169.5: 13.9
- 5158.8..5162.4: 15.6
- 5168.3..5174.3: 12.7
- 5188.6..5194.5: 14.4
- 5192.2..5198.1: 14.7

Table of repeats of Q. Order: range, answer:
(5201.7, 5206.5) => 15.1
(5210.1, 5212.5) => 14.69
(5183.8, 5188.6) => 12.6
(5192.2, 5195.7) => 14.6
